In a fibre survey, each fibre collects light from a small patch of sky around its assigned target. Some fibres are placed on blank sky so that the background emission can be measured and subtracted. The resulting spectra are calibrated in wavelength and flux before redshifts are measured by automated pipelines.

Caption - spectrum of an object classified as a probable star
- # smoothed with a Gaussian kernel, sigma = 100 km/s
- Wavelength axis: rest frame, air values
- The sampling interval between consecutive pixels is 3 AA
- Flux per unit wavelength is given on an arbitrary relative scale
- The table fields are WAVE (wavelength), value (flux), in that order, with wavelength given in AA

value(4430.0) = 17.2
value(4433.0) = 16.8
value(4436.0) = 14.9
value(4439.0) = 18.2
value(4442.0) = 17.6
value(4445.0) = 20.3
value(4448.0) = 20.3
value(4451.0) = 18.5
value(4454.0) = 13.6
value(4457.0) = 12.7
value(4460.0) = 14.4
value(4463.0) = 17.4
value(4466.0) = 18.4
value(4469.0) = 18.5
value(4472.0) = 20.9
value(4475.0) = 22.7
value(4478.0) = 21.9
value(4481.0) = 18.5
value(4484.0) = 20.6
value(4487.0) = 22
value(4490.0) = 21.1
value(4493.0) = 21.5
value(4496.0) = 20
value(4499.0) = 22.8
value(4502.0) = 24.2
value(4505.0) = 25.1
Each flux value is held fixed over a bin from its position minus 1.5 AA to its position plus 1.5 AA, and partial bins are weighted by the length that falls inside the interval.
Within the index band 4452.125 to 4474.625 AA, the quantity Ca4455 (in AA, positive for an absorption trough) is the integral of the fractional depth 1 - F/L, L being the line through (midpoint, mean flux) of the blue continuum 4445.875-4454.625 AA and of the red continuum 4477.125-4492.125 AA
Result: 2.7 AA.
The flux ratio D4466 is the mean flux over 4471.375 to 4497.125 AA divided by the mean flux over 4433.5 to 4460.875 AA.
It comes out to 1.25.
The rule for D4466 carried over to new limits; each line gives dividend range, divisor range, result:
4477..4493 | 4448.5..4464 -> 1.34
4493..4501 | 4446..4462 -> 1.34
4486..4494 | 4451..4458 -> 1.50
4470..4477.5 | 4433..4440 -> 1.31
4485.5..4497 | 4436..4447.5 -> 1.16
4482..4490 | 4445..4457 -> 1.22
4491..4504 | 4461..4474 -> 1.18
